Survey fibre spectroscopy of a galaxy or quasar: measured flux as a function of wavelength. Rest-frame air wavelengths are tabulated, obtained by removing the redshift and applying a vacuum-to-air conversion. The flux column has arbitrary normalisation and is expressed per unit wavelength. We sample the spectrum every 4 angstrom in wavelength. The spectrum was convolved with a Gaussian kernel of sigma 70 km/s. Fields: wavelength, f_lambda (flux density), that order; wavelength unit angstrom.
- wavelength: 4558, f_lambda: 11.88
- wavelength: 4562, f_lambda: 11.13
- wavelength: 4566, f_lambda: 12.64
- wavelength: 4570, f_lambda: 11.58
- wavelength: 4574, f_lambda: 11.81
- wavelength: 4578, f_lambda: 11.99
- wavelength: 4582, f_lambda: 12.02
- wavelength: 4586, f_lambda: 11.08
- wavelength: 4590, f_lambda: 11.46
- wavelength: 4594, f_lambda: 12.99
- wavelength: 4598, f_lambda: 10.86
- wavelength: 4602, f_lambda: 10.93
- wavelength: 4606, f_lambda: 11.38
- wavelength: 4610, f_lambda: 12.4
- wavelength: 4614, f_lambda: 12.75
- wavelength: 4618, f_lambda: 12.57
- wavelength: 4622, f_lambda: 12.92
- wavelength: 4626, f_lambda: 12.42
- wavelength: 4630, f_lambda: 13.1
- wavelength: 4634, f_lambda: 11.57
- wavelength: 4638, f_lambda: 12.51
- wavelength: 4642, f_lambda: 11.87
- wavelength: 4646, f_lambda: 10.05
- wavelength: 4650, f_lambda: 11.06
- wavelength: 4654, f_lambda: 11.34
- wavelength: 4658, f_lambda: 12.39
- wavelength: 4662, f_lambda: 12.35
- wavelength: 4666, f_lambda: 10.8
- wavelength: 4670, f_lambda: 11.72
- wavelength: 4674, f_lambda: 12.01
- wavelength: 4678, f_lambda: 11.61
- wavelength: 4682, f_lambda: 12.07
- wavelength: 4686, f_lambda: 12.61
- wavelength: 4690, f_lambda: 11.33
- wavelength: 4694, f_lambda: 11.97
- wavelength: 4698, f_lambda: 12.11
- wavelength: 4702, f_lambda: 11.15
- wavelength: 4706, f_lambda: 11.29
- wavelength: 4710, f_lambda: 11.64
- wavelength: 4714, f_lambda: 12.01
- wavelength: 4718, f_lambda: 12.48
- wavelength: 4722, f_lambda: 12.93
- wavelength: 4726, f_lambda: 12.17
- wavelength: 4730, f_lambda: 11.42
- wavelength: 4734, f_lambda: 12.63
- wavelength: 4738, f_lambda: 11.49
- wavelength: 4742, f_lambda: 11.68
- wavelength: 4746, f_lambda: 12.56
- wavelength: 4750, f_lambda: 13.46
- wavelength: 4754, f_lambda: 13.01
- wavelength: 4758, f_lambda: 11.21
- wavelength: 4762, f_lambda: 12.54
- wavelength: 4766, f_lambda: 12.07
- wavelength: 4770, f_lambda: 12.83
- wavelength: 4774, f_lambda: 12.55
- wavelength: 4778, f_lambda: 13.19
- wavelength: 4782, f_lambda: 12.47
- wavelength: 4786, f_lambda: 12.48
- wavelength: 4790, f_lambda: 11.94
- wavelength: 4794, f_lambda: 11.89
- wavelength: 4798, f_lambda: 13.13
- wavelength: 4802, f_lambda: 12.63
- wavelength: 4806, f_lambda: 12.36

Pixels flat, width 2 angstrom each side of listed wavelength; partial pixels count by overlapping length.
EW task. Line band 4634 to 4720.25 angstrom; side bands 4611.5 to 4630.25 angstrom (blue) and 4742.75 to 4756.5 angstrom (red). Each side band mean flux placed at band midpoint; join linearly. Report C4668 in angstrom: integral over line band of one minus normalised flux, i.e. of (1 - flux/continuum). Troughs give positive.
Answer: 7.0 angstrom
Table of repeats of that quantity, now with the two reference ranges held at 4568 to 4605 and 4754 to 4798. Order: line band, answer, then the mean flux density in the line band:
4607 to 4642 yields -2.0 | 12.5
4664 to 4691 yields 0.5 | 11.8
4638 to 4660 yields 0.8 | 11.4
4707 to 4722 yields 0.0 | 12.1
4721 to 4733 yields 0.0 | 12.1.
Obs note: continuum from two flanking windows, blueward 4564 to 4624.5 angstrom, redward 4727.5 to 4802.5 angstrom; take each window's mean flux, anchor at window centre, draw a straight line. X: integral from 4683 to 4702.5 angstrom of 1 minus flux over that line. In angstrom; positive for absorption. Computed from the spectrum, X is 0.48 angstrom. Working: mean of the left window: 12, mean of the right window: 12.4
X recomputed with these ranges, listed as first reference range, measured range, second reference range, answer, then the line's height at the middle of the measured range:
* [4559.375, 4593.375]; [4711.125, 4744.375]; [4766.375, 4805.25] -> 0.6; 12.3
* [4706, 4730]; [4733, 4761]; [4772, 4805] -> 0.0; 12.3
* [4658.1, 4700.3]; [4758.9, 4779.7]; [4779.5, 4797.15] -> -0.6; 12.2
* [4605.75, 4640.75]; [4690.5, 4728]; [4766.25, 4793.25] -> 1.6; 12.5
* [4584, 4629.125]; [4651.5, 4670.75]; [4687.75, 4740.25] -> 0.4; 12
